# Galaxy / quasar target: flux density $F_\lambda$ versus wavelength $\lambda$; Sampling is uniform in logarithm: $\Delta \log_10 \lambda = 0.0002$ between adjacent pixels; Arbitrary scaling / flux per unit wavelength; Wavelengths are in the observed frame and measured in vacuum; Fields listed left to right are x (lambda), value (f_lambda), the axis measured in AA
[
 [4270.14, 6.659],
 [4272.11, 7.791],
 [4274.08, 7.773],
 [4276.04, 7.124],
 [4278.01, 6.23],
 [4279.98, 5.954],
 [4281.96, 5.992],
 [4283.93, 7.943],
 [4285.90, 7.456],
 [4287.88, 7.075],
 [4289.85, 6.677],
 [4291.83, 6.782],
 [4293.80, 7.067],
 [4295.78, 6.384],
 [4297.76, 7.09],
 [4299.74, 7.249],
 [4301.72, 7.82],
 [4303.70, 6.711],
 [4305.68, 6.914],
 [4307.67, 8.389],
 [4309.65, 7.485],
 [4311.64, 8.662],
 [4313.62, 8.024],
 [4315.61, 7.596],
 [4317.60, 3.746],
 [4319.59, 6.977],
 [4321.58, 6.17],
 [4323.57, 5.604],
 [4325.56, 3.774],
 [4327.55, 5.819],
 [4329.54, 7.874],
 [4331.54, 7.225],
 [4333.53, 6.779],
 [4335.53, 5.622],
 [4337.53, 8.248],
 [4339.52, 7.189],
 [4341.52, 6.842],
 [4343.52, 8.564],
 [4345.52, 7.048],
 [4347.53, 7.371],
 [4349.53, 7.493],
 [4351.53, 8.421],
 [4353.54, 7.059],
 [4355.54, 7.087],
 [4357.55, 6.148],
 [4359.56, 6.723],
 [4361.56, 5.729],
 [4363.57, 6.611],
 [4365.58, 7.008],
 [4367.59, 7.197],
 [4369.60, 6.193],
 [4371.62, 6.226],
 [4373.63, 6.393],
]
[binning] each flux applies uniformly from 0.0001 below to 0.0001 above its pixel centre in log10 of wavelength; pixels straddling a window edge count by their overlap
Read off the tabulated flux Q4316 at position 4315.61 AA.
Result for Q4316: 7.596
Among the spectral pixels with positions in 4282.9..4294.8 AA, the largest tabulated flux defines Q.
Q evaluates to 7.943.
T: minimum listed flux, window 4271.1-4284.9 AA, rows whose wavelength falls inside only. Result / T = 5.954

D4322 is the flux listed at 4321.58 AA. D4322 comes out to 6.17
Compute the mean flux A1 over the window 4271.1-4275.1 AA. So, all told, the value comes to 7.77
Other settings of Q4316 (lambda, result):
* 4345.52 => 7.048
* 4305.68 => 6.914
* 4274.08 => 7.773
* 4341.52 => 6.842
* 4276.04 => 7.124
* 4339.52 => 7.189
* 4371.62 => 6.226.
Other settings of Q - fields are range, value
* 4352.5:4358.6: 7.087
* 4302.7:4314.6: 8.662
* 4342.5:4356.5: 8.564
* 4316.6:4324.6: 6.977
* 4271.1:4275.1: 7.791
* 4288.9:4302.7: 7.82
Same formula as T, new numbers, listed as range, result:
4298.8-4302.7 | 7.249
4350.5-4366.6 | 5.729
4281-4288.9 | 5.992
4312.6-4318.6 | 3.746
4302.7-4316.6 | 6.711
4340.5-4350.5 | 6.842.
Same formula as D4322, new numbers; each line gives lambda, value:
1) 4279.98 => 5.954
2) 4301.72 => 7.82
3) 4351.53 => 8.421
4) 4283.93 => 7.943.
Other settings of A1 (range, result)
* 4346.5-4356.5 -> 7.49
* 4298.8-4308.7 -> 7.42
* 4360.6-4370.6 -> 6.55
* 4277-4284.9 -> 6.52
